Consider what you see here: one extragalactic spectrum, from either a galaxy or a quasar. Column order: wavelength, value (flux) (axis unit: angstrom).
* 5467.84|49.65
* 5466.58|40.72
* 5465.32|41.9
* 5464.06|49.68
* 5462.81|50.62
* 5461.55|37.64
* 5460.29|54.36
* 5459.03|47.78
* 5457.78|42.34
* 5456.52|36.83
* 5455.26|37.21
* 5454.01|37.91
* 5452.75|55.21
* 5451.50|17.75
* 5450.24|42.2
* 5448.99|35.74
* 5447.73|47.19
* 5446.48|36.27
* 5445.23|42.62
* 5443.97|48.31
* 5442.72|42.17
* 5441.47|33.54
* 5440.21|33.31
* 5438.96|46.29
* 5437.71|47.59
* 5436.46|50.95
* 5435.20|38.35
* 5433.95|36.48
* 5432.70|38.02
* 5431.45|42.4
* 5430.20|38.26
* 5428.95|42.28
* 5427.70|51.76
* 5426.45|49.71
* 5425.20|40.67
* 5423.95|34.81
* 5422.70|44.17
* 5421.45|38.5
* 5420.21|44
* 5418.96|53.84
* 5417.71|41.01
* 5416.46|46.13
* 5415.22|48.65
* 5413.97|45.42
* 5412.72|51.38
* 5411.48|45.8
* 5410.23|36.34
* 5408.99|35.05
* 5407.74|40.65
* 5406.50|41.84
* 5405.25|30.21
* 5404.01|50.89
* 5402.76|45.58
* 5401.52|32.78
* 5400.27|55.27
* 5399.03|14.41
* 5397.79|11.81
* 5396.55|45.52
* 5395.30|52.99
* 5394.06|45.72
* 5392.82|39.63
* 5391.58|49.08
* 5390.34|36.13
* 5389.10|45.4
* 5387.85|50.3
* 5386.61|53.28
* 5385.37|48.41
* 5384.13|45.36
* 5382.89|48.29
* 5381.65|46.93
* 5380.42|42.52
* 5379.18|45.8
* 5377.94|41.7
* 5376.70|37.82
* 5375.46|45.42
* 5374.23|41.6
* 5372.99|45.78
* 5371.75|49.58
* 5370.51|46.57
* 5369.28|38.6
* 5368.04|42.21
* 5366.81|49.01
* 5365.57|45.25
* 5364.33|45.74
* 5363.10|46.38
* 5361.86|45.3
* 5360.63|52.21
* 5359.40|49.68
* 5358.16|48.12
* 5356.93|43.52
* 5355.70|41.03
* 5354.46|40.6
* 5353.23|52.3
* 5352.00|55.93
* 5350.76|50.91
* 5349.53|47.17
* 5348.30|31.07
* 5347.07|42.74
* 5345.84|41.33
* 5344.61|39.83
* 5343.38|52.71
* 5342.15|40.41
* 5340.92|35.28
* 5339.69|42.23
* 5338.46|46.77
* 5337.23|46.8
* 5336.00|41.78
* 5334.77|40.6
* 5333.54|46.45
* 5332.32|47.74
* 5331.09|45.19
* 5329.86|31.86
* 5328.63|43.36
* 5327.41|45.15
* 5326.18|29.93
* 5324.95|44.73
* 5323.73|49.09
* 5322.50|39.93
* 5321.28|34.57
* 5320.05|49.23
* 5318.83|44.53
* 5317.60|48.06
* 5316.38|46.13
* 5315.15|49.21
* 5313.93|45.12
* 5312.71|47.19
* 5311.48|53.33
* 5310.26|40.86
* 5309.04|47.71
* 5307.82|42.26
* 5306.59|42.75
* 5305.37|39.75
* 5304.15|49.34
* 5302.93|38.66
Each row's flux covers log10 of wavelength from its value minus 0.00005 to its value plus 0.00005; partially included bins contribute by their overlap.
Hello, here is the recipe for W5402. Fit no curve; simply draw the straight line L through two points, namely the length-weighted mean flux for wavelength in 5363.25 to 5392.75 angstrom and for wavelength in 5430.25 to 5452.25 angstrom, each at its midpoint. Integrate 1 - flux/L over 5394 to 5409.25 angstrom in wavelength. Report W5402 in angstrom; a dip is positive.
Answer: 1.67 angstrom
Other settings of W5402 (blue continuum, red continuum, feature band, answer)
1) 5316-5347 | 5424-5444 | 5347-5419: -2.5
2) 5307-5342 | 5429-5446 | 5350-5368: -1.8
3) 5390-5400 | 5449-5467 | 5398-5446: -2.8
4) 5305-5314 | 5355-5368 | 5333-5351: 1.2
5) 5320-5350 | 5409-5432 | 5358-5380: -1.3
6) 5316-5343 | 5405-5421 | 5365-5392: -1.3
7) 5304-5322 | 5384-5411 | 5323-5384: -1.5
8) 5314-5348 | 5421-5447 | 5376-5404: -0.2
